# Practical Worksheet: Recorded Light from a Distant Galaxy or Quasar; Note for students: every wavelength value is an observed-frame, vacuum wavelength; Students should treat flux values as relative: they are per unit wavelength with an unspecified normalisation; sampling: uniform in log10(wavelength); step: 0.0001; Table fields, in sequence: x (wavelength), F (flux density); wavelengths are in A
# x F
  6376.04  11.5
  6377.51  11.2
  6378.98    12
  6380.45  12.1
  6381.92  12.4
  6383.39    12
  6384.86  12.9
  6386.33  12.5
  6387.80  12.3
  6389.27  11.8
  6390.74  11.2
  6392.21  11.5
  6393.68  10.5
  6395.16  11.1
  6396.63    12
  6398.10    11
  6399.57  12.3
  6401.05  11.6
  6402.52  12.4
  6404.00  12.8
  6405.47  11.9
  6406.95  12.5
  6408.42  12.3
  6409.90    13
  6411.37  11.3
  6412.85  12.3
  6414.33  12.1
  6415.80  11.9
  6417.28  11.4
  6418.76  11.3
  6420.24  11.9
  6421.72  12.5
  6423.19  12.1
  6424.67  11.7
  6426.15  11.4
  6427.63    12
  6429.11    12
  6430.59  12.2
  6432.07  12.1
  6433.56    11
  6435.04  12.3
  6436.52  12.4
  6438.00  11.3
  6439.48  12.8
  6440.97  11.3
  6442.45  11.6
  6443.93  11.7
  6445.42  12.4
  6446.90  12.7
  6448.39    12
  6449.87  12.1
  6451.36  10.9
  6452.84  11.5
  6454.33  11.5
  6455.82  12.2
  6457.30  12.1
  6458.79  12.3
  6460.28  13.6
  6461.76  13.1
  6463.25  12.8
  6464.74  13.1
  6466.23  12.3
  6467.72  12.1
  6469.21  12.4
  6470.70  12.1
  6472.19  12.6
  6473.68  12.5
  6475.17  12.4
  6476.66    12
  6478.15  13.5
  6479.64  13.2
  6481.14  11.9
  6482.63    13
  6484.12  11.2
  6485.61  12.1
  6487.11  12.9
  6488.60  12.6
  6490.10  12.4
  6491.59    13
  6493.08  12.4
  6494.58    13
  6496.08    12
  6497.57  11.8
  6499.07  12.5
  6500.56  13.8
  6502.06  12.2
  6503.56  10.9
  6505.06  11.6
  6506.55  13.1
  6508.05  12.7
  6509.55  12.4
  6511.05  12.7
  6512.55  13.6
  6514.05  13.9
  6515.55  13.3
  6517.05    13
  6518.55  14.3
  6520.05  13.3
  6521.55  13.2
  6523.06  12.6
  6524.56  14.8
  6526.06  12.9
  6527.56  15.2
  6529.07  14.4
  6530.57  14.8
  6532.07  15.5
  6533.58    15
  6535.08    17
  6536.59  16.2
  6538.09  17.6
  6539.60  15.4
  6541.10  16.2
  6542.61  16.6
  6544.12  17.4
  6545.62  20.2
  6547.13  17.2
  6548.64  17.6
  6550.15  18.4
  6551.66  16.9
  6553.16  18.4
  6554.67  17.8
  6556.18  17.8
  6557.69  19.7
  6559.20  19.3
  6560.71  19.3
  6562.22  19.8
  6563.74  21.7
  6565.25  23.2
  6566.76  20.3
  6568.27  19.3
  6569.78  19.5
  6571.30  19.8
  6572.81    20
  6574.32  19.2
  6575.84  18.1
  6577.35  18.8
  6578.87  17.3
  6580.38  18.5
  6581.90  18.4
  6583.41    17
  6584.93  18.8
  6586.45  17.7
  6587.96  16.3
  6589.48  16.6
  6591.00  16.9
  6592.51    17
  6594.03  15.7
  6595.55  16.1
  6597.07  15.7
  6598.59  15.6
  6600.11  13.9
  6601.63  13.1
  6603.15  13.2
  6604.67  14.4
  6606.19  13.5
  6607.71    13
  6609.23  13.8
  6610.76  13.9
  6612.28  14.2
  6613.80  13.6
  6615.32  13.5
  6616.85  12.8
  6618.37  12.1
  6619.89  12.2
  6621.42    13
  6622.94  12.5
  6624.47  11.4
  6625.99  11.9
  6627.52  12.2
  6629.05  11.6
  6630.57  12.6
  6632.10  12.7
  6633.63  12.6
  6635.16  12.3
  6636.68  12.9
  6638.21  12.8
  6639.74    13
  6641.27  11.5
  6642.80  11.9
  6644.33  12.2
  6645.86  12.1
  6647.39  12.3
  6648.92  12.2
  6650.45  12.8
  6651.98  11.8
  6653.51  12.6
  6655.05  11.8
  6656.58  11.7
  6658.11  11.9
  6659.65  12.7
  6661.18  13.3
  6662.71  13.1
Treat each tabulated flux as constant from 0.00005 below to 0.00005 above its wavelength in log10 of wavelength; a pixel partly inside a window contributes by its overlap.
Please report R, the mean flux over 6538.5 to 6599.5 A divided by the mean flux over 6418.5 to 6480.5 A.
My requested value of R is 1.5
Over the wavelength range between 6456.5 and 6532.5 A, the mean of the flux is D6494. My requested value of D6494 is 12.9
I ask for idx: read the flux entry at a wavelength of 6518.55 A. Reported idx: 14.3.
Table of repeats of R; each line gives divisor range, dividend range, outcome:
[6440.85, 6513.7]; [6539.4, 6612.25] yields 1.40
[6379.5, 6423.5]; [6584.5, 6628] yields 1.19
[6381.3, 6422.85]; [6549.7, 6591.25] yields 1.57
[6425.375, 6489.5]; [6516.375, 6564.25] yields 1.35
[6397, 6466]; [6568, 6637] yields 1.25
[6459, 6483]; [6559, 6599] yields 1.45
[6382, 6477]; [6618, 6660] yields 1.02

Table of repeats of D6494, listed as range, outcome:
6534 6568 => 18.3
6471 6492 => 12.5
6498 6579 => 16.2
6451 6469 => 12.3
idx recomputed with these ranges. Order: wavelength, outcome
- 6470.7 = 12.1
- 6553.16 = 18.4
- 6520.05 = 13.3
